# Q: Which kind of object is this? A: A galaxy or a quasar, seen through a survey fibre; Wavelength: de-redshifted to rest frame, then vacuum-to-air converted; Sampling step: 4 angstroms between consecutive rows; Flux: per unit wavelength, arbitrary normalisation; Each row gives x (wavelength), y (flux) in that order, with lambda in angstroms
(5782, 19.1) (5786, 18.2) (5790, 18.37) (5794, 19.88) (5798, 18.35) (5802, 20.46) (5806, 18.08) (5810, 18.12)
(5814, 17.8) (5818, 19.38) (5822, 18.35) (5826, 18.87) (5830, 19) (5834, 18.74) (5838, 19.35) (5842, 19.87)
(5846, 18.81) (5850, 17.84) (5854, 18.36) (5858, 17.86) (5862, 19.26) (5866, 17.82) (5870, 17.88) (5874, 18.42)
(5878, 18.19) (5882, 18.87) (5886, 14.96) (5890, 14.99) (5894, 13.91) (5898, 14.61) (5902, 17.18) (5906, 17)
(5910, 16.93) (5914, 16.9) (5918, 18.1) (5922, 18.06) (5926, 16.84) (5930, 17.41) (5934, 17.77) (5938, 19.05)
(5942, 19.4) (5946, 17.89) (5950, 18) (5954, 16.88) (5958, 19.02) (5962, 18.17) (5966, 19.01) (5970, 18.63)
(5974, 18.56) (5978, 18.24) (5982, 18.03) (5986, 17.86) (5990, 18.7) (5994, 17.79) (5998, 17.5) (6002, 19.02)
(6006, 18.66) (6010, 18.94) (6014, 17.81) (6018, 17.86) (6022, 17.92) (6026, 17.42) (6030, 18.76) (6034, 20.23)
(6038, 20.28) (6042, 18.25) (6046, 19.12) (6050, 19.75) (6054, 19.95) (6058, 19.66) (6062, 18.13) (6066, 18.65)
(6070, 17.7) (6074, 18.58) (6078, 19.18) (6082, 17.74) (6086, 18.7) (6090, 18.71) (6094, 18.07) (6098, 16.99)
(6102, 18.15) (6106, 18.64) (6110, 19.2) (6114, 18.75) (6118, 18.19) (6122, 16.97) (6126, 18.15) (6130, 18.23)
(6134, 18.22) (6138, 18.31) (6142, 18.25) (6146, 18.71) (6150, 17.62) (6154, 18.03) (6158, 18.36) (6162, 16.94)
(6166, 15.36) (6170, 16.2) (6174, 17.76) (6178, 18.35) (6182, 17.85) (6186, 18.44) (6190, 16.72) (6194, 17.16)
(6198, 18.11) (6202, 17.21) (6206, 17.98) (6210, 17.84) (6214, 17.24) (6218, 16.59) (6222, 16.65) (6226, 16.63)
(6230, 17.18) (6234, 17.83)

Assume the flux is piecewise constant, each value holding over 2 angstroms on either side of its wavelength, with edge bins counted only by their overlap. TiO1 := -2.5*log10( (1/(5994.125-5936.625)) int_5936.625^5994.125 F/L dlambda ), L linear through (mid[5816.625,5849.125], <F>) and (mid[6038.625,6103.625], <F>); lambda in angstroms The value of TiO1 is 0.03 mag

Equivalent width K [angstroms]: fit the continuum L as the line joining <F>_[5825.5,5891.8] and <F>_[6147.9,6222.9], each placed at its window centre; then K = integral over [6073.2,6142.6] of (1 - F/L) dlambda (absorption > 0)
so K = -2.7 angstroms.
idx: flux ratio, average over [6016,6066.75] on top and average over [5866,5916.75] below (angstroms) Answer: 1.13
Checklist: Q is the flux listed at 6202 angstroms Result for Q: 17.21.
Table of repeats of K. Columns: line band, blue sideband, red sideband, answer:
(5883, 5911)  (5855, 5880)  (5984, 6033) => 3.9 angstroms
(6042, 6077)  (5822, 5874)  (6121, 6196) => -1.8 angstroms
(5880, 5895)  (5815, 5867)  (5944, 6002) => 2.2 angstroms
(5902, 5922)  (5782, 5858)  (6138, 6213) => 1.2 angstroms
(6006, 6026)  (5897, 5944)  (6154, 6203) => -0.7 angstroms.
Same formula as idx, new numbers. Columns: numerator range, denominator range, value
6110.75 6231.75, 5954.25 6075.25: 0.95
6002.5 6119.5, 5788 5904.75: 1.03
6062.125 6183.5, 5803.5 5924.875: 1.01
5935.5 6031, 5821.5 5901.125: 1.03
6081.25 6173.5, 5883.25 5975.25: 1.03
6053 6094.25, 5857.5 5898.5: 1.09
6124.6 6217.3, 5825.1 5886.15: 0.96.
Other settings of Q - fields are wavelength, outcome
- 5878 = 18.19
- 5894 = 13.91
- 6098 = 16.99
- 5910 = 16.93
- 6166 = 15.36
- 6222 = 16.65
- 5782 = 19.1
